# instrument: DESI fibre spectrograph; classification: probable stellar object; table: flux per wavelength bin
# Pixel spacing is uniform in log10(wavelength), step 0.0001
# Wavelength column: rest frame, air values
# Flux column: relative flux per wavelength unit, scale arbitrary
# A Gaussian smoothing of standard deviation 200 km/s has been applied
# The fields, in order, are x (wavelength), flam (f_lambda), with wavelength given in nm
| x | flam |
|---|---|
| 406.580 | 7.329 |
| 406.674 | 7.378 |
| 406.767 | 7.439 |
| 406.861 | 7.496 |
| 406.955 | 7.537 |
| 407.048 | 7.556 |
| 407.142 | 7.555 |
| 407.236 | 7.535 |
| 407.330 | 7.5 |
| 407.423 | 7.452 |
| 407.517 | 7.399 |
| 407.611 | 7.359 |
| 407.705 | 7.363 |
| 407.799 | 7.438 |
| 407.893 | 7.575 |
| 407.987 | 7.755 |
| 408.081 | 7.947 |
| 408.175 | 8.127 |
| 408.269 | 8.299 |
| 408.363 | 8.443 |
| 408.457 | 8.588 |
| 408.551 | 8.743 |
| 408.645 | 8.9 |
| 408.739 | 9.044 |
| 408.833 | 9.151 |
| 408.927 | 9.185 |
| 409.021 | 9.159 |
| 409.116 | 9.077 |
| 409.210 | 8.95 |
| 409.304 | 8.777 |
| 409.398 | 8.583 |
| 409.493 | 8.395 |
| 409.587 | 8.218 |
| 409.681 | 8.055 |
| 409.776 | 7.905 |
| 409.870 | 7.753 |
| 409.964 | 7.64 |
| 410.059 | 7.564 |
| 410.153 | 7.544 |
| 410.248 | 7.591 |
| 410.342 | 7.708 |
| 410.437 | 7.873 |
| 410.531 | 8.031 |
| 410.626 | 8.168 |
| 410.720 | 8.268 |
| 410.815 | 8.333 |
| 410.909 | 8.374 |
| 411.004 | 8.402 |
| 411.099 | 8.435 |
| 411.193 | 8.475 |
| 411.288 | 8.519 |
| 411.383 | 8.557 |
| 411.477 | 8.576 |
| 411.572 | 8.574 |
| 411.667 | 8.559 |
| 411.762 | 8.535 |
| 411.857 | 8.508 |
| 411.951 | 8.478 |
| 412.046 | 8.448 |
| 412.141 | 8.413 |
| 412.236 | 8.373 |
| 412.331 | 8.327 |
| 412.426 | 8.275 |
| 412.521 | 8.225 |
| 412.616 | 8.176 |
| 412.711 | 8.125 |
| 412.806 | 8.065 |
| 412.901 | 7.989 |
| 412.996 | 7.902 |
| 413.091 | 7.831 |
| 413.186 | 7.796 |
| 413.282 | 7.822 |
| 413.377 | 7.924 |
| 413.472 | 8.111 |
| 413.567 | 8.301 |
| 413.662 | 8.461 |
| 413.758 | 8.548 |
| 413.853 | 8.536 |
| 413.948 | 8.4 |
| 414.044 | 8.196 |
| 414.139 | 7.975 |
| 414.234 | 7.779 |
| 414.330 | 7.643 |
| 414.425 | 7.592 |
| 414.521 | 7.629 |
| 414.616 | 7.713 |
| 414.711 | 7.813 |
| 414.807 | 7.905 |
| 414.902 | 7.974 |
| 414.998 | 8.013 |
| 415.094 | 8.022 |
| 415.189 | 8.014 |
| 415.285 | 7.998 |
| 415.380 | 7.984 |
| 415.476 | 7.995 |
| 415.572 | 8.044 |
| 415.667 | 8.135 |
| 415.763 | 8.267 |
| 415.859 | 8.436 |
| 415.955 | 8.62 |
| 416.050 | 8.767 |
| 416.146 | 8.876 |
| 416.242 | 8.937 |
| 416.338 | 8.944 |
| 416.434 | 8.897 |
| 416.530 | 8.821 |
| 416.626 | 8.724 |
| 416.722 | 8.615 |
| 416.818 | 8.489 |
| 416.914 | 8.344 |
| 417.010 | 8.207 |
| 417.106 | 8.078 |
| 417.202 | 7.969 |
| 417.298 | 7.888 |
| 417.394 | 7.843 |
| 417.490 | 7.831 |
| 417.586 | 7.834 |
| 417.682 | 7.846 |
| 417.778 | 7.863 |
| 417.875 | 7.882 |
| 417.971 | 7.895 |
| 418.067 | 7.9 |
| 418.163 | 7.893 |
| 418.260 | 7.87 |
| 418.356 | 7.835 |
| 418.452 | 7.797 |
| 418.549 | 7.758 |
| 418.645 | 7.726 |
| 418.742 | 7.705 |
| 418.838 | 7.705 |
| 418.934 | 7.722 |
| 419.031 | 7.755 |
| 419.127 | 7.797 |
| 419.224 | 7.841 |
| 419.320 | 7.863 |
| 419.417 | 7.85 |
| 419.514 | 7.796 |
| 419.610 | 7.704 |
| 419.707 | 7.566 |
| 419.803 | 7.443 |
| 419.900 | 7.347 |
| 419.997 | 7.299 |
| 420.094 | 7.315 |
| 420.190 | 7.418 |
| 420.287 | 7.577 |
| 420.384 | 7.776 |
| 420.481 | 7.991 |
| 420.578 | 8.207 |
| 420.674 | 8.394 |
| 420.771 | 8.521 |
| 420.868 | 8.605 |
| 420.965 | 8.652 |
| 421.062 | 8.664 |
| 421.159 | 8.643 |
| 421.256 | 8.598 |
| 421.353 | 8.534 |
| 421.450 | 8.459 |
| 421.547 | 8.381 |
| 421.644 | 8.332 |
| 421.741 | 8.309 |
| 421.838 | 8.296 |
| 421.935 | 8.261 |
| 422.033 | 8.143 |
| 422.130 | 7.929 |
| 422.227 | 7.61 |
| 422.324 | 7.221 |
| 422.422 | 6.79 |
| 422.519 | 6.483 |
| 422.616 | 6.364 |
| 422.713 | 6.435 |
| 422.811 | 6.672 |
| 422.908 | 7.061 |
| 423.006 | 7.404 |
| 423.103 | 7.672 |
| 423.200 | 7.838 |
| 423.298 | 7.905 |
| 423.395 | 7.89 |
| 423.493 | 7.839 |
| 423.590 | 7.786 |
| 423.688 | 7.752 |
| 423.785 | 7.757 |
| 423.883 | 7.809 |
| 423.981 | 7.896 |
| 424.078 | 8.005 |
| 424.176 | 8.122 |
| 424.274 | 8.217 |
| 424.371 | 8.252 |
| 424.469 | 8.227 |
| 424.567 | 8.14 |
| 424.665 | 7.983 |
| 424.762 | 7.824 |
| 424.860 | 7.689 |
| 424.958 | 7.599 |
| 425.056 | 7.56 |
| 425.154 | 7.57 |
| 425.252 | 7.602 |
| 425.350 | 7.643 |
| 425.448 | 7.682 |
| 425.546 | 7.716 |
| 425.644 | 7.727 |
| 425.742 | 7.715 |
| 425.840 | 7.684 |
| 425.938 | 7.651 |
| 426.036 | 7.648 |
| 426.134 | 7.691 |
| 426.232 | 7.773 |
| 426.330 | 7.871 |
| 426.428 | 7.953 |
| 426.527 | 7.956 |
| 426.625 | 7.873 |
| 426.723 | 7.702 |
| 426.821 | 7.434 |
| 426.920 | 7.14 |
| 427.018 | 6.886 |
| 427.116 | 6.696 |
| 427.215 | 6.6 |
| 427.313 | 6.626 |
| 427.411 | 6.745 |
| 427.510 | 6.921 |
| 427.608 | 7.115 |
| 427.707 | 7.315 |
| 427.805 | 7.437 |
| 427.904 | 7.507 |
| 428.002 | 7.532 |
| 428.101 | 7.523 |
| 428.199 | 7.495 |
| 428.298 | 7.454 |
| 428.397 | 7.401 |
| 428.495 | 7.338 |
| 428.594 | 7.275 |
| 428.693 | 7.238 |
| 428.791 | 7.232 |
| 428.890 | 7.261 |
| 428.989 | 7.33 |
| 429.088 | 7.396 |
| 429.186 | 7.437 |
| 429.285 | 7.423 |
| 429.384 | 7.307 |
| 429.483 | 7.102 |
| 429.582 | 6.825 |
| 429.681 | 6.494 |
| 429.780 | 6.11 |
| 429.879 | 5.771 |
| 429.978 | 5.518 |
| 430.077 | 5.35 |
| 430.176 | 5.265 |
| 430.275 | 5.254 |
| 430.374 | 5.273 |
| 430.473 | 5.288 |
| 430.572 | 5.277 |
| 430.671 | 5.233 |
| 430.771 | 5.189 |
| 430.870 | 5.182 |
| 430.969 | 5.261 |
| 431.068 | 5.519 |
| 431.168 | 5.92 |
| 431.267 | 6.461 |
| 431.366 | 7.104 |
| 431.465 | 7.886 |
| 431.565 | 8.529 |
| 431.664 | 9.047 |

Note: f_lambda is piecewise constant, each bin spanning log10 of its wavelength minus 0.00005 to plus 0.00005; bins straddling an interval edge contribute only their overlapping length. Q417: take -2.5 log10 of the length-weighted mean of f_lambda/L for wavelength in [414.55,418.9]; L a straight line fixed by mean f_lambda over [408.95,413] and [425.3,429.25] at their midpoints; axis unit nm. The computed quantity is -0.02 mag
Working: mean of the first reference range 8.29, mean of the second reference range 7.42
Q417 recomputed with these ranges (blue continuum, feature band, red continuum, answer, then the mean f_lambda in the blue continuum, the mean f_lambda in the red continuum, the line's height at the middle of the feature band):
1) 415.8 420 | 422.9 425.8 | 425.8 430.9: -0.068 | 8.05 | 6.89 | 7.33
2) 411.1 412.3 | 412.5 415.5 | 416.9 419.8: 0.035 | 8.5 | 7.84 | 8.27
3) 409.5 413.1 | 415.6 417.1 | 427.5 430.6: -0.106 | 8.19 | 6.77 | 7.78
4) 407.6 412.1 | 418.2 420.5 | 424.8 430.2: 0.007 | 8.3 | 7.24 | 7.73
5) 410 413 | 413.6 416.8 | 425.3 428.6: -0.028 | 8.23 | 7.44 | 8.04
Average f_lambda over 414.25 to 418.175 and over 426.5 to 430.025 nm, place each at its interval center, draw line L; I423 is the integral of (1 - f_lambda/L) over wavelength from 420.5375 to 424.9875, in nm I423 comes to -0.18 nm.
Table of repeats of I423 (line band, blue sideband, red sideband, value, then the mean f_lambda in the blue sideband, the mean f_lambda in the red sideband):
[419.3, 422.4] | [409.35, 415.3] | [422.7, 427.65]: -0.096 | 8.13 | 7.6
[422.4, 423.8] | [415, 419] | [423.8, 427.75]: 0.083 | 8.14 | 7.61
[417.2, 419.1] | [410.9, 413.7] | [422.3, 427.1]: 0.034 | 8.28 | 7.61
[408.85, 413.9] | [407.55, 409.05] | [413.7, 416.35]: -0.025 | 8.3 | 8.16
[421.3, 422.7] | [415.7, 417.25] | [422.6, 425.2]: 0.028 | 8.55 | 7.69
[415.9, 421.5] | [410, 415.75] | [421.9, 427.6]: -0.167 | 8.13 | 7.56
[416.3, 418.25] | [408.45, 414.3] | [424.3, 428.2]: -0.042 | 8.3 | 7.55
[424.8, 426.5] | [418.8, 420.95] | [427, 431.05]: -0.158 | 7.81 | 6.6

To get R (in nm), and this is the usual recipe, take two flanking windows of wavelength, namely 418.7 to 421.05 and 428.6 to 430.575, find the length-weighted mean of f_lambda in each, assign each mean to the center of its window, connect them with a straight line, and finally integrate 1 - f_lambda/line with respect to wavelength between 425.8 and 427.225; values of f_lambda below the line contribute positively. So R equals -0.13 nm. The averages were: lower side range 7.84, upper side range 6.45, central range 7.53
